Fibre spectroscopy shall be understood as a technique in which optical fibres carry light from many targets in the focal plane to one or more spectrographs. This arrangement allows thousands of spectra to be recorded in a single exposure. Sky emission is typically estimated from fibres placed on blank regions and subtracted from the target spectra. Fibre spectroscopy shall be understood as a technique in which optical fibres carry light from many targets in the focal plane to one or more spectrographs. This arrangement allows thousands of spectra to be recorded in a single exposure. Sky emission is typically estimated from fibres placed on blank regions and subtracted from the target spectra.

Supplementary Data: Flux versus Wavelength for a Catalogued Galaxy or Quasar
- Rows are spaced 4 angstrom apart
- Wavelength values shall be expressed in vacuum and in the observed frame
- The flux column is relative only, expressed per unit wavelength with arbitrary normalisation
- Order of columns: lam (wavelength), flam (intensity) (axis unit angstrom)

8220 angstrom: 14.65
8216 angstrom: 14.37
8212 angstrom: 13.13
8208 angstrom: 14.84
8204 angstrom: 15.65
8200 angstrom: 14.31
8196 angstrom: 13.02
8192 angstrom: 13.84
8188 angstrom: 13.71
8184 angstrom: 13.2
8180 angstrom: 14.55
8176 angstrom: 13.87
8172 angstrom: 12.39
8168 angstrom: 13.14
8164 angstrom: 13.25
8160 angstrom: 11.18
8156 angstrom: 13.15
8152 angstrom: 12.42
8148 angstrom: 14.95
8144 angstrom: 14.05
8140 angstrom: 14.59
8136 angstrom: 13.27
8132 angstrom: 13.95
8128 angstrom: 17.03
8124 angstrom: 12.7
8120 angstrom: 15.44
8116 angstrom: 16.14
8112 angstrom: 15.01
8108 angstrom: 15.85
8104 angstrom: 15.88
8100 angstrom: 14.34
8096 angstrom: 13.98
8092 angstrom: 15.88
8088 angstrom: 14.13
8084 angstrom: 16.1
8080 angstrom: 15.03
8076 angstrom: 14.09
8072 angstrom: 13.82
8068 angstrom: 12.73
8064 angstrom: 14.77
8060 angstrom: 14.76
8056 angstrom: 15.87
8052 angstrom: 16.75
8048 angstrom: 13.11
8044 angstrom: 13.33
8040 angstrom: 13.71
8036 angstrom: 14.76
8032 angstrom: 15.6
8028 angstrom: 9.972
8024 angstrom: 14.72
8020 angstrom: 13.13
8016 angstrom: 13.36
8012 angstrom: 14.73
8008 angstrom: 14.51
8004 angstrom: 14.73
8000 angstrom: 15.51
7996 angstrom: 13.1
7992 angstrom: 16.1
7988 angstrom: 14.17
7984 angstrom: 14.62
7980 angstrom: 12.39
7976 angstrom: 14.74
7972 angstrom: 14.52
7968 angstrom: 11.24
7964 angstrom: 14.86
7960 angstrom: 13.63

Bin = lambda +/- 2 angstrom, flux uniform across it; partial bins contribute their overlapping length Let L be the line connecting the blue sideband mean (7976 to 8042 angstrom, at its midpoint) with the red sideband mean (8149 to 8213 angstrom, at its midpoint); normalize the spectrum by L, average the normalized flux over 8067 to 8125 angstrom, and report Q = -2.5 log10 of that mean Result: -0.08 mag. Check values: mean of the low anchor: 14.1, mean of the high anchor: 13.5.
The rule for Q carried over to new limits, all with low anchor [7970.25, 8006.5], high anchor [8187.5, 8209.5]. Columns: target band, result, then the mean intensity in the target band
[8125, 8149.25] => -0.02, 14.6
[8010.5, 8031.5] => 0.09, 13.3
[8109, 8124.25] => -0.06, 15.1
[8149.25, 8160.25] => 0.14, 12.6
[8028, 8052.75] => 0.02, 14.1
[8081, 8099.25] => -0.05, 15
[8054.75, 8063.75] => -0.06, 15.2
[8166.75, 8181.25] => 0.06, 13.5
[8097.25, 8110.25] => -0.07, 15.3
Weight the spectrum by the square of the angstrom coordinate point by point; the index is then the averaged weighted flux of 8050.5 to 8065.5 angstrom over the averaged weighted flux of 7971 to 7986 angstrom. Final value 1.1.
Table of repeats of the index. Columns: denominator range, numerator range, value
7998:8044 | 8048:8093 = 1.07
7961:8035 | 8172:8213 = 1.05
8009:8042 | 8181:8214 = 1.06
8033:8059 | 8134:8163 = 0.94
